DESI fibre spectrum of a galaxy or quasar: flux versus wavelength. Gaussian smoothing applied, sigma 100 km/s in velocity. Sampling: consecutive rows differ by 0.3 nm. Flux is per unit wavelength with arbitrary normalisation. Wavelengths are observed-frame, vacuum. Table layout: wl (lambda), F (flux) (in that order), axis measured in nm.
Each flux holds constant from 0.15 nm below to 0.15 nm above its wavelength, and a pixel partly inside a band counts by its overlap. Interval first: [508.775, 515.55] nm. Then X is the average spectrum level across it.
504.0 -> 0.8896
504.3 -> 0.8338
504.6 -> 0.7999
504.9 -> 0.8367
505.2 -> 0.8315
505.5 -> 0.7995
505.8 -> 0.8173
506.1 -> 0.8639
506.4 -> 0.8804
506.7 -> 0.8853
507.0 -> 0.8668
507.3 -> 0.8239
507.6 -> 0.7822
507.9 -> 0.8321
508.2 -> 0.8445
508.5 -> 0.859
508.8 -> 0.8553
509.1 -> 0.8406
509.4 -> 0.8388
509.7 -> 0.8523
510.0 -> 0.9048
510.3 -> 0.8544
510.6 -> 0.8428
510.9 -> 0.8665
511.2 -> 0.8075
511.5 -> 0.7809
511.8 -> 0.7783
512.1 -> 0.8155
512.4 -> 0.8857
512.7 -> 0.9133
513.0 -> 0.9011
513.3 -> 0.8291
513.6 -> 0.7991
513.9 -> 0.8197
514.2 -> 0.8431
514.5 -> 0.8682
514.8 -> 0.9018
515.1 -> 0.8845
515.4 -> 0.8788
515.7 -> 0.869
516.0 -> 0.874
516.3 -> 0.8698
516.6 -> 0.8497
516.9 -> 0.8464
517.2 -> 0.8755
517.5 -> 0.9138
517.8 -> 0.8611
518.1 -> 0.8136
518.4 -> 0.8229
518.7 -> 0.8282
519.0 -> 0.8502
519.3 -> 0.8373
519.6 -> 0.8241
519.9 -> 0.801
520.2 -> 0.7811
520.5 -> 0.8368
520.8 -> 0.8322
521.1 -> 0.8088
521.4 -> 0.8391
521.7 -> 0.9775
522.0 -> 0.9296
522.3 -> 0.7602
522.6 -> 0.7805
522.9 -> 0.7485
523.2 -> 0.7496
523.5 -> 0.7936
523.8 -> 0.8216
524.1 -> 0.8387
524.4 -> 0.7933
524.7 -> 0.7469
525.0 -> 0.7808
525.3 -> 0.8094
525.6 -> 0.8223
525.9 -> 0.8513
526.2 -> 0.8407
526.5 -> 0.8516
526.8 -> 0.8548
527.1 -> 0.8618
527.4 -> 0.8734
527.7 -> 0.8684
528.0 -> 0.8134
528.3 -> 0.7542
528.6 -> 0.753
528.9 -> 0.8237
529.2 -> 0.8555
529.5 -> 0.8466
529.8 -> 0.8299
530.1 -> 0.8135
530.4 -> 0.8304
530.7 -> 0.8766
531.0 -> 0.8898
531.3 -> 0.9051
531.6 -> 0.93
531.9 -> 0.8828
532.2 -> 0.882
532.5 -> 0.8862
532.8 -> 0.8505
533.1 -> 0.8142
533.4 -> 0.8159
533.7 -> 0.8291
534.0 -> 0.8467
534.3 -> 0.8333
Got 0.85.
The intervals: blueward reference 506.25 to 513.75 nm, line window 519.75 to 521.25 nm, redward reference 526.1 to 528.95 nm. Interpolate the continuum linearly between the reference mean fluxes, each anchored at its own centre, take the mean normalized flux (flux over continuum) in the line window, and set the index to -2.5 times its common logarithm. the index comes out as 0.03 mag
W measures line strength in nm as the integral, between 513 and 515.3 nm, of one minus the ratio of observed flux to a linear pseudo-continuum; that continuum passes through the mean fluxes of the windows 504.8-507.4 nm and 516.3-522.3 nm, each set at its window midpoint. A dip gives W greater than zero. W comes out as -0.02 nm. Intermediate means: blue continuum 0.846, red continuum 0.847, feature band 0.853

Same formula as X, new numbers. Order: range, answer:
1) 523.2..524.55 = 0.805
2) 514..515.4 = 0.873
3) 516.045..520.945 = 0.841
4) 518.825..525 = 0.817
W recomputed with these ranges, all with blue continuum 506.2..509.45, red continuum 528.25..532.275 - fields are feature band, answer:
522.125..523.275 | 0.11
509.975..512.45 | 0.04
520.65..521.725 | 0.00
